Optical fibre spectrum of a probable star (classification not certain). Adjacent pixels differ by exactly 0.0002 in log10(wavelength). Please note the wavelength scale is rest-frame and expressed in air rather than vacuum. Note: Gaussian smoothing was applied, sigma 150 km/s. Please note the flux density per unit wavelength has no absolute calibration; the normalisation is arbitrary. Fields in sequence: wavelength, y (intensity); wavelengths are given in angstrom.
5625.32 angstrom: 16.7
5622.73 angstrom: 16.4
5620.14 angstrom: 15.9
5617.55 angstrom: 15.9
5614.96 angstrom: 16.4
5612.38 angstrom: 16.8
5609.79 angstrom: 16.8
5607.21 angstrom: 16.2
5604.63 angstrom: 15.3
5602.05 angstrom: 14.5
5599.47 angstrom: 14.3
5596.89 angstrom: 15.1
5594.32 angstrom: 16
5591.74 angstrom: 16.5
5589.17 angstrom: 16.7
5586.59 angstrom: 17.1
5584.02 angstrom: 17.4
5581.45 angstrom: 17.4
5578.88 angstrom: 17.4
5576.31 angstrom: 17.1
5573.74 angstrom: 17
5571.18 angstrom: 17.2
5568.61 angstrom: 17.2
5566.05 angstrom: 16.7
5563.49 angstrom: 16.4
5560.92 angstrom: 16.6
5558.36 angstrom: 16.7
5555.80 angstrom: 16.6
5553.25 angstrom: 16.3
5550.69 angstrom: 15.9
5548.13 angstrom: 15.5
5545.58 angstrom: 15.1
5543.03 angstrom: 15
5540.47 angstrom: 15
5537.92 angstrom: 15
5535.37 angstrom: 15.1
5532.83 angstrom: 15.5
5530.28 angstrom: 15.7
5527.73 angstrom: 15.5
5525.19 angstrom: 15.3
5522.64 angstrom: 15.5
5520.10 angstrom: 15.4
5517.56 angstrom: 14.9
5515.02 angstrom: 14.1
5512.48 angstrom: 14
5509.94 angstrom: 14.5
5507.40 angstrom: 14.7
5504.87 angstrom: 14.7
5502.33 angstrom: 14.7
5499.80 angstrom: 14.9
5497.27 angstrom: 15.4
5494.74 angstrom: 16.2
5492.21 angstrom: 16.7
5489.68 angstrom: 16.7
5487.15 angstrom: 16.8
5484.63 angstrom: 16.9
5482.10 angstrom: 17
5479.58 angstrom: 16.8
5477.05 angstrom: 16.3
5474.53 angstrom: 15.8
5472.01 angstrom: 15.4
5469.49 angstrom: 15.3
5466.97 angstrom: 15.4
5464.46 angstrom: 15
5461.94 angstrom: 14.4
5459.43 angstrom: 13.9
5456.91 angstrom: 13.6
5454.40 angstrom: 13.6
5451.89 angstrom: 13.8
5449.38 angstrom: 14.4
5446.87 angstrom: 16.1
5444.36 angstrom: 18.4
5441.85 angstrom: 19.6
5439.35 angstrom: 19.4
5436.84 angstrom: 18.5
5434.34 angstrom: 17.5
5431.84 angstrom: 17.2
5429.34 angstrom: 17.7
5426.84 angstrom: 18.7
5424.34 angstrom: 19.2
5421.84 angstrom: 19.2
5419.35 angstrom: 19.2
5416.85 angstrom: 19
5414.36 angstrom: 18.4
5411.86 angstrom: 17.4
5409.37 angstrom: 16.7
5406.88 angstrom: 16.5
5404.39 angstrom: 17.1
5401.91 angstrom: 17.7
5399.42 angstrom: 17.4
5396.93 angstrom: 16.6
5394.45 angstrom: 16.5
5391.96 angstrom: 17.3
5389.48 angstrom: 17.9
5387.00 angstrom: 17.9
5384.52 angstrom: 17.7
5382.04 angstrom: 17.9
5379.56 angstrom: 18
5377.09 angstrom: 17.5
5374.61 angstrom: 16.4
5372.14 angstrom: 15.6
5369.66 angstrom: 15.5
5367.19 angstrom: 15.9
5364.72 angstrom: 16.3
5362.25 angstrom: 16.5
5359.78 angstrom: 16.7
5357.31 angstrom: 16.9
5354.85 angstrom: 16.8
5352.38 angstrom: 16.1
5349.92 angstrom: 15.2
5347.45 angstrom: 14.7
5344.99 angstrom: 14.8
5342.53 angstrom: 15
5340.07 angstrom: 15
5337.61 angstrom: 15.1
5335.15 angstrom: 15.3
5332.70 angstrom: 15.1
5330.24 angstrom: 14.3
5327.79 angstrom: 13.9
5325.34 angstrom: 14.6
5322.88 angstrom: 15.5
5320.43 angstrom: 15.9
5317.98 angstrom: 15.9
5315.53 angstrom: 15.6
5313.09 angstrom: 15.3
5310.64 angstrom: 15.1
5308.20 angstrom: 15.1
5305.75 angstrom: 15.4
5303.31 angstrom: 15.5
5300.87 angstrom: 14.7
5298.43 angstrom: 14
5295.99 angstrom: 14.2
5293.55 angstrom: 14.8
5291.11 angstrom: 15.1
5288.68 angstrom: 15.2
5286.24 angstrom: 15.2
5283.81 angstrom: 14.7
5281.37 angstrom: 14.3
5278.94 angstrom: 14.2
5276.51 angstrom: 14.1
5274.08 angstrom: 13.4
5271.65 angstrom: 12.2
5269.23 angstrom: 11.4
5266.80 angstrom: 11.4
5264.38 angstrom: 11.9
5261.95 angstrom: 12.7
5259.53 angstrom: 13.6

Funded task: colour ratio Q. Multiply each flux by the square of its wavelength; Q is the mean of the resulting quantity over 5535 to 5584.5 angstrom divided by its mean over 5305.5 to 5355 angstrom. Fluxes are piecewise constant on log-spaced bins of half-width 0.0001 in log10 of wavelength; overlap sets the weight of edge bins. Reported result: 1.17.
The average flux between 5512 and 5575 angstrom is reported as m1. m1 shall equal 15.8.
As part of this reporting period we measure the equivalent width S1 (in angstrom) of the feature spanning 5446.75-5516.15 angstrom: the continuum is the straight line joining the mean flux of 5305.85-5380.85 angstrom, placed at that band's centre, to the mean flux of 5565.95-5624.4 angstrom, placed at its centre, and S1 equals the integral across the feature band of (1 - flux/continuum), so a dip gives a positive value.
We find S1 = 3.5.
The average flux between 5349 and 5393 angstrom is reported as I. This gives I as 16.8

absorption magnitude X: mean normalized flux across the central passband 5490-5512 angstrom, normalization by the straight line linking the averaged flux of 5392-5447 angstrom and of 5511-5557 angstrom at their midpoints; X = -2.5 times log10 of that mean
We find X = 0.06 mag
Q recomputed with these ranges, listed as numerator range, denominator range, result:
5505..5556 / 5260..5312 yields 1.19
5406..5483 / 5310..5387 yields 1.09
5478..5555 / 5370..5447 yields 0.91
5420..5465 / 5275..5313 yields 1.20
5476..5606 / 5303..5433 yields 1.03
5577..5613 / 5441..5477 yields 1.11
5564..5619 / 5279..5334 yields 1.22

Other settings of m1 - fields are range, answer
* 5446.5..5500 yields 15.5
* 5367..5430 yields 17.5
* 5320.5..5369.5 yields 15.5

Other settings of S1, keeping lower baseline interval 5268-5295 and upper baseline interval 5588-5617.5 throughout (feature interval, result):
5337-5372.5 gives -3.2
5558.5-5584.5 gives -2.2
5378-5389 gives -2.4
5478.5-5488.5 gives -1.1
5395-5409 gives -2.2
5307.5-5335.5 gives -1.7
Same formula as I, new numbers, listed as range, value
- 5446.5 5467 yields 14.3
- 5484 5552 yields 15.3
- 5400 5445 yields 18.2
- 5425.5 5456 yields 17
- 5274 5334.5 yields 14.9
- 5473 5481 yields 16.3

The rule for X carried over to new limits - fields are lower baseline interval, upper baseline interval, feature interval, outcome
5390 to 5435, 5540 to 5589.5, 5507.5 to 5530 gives 0.135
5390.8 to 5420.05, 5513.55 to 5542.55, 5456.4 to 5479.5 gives 0.078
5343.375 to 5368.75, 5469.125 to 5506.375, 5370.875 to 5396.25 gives -0.084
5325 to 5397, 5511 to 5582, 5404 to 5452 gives -0.114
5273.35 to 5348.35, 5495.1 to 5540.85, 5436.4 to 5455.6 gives -0.115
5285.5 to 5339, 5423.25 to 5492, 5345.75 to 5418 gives -0.079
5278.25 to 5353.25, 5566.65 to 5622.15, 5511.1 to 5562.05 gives 0.046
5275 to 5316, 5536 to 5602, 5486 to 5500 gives -0.024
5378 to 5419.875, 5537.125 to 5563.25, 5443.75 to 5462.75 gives 0.157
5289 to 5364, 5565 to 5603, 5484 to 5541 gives 0.057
